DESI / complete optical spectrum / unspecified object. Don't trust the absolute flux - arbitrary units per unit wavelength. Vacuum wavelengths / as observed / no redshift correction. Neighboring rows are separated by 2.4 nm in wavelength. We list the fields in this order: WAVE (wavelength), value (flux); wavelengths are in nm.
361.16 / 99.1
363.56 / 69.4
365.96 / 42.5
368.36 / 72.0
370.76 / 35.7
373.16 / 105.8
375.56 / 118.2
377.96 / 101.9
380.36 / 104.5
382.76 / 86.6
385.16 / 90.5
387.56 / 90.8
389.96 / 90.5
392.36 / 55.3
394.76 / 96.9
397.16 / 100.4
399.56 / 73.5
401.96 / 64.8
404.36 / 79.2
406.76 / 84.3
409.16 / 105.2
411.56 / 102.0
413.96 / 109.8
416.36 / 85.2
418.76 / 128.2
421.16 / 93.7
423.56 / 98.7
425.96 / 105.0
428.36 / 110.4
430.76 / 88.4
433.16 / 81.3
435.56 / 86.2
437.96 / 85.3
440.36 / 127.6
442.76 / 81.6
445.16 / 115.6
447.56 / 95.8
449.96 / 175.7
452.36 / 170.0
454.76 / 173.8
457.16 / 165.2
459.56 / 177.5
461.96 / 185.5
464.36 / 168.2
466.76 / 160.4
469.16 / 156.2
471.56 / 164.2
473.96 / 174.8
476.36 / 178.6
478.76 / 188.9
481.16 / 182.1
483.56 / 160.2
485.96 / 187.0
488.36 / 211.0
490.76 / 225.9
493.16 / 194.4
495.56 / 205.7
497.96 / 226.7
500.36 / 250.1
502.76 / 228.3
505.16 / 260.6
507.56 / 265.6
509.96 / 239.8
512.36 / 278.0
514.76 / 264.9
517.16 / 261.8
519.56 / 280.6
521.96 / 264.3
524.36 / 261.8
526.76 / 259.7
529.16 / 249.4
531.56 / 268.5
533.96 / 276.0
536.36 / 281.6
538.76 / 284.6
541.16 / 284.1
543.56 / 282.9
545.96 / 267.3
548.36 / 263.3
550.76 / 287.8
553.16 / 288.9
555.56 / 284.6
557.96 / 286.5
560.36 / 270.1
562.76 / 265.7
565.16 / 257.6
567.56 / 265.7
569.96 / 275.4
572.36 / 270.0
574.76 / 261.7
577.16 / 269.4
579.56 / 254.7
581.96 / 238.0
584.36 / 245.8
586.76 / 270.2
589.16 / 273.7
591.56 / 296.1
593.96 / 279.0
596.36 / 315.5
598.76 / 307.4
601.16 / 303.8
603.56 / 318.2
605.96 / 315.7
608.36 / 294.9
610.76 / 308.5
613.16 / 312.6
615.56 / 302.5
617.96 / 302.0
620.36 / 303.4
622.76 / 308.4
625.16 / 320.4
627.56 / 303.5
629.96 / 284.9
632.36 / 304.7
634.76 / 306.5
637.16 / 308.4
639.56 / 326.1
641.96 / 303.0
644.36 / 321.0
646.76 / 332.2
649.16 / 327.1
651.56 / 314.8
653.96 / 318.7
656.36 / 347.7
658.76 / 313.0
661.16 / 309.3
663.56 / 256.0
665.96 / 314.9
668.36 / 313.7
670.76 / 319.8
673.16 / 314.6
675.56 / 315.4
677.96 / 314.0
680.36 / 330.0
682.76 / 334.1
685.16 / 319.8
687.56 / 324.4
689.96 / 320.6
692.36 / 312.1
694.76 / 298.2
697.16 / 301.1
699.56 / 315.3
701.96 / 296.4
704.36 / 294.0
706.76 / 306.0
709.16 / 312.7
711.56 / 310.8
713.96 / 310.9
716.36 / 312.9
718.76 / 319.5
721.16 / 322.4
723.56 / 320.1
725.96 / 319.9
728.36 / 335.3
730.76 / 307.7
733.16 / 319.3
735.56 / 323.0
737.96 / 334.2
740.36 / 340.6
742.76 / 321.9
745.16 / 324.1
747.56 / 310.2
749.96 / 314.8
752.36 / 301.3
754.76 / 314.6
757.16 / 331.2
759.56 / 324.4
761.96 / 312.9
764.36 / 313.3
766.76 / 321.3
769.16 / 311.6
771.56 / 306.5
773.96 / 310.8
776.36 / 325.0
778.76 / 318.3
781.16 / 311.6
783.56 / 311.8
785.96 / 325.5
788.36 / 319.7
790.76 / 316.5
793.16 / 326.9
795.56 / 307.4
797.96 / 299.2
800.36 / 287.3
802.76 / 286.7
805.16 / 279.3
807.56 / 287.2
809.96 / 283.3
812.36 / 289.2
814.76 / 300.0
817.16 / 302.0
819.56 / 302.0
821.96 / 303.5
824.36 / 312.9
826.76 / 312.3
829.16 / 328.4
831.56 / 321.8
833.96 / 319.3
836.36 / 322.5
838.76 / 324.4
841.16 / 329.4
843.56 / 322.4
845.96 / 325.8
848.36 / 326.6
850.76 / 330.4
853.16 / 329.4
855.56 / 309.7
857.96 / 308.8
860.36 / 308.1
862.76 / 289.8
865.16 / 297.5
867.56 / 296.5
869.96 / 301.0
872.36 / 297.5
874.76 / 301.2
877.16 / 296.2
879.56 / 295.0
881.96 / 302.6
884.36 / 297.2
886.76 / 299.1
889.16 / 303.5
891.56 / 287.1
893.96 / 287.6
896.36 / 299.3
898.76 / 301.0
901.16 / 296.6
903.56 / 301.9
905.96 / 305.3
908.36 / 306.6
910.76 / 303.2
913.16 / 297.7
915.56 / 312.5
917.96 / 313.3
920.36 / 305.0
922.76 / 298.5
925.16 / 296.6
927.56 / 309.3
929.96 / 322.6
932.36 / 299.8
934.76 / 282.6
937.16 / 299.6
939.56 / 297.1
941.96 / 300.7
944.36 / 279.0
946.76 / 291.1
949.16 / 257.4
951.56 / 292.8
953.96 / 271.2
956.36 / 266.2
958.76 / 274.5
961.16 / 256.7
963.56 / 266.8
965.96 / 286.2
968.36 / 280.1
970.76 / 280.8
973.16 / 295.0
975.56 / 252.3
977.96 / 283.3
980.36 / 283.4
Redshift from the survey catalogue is 0.13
